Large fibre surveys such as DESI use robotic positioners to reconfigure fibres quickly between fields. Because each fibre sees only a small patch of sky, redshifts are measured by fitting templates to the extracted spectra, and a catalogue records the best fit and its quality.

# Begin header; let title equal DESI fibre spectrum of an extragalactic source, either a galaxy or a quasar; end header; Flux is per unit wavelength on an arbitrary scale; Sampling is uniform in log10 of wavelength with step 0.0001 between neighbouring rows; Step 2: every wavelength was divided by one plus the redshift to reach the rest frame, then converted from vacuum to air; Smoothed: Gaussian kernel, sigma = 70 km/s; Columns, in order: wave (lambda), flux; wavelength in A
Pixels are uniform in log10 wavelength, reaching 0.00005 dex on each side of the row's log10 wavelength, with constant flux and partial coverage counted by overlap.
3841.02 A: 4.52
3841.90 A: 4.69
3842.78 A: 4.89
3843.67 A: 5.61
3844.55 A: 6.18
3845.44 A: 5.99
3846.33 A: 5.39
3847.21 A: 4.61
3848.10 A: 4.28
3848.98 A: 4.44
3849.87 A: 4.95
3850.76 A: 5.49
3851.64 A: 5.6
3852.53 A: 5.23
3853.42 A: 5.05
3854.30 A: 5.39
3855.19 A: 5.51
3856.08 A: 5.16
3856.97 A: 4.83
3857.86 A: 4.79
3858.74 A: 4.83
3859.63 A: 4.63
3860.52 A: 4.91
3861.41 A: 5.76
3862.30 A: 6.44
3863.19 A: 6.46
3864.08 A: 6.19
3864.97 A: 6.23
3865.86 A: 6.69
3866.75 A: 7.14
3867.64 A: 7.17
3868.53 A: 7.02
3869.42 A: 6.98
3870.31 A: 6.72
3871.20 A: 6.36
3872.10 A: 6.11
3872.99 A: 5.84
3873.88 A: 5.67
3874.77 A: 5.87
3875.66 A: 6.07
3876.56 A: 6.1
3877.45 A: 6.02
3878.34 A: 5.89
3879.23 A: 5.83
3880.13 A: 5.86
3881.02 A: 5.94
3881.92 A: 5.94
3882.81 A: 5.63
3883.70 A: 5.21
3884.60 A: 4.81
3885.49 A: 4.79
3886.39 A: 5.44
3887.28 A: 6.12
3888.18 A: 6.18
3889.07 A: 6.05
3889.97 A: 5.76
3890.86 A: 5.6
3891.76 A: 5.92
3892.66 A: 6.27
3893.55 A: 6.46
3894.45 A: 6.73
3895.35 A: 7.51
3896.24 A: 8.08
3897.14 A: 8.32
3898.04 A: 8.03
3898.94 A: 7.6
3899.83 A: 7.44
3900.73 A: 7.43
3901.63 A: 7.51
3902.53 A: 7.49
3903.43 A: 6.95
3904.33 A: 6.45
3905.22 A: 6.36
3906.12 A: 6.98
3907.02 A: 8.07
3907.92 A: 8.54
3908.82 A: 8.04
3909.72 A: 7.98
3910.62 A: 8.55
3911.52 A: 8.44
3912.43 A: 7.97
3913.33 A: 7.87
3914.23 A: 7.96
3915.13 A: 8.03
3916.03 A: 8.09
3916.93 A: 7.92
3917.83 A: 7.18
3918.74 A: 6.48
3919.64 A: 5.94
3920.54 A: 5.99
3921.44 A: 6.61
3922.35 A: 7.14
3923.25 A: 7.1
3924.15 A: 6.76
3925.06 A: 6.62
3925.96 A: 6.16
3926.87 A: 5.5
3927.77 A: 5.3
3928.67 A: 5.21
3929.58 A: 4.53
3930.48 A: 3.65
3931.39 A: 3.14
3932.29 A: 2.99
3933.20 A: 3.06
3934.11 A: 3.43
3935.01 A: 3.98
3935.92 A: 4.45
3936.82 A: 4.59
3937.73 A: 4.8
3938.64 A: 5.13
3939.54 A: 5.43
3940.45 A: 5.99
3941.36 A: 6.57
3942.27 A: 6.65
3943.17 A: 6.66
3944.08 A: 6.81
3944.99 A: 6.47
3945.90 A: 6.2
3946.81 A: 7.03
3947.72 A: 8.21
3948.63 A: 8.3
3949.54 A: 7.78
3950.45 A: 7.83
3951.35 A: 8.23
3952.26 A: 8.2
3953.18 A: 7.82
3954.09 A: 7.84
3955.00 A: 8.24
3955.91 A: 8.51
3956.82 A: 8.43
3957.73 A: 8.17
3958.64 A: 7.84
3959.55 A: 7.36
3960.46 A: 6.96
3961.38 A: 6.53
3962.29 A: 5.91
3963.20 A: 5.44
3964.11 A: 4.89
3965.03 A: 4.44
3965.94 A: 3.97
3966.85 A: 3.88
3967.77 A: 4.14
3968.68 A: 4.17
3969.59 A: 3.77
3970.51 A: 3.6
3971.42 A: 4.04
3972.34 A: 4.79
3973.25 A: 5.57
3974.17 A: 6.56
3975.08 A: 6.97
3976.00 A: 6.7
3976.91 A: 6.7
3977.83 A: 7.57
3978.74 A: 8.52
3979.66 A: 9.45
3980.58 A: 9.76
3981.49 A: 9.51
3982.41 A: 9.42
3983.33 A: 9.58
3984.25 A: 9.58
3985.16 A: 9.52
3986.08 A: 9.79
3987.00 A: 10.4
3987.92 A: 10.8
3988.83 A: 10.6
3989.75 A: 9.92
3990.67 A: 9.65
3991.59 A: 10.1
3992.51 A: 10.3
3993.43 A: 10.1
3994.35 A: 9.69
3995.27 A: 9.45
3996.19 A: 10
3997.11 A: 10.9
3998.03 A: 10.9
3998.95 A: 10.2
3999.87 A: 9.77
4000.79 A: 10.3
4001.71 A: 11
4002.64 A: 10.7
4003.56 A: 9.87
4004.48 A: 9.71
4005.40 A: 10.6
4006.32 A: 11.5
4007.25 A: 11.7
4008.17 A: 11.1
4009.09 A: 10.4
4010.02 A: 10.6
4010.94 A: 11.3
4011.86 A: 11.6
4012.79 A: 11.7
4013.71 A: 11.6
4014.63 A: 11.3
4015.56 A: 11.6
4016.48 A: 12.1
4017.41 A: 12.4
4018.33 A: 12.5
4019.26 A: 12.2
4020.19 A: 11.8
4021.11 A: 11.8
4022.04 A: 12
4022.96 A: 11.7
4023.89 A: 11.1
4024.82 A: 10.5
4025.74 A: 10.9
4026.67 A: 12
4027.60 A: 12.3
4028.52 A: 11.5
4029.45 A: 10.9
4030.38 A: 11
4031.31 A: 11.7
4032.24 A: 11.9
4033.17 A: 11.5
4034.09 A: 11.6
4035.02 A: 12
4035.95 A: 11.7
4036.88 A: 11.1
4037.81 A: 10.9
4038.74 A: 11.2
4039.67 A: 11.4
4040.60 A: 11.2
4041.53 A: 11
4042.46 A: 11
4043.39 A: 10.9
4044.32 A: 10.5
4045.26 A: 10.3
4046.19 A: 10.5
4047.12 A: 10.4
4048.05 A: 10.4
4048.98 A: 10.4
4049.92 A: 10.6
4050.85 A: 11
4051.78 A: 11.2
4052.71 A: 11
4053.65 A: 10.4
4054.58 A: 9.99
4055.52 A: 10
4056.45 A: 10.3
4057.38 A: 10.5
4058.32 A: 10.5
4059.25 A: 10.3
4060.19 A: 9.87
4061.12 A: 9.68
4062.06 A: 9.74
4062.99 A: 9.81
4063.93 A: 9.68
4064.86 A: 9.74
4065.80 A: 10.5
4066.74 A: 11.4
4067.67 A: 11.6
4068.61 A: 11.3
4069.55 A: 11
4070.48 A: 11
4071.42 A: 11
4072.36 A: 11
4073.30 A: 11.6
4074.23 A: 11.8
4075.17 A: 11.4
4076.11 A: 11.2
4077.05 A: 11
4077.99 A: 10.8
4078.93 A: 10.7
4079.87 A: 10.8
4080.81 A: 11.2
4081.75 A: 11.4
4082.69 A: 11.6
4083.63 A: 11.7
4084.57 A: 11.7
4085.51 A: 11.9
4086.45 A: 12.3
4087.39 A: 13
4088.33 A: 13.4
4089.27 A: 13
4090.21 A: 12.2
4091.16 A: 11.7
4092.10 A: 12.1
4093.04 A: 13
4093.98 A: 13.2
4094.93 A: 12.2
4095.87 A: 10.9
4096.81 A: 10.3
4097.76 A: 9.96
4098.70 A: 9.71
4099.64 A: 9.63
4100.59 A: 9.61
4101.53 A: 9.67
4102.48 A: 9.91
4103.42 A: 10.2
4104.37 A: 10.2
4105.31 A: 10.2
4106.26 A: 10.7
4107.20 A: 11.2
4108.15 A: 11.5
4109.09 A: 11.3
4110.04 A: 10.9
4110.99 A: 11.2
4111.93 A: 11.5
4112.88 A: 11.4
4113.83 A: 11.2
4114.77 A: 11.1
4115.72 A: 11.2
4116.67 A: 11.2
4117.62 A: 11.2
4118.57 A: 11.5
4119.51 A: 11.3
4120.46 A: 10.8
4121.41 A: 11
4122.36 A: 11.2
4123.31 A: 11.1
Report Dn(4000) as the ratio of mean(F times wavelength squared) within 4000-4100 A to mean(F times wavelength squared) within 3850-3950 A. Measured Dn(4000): 1.92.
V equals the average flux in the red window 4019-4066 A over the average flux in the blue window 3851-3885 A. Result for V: 1.9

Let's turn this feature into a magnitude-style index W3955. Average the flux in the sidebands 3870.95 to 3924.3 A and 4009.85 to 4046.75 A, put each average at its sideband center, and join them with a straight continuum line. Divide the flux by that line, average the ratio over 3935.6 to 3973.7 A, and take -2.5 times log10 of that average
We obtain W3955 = 0.37 mag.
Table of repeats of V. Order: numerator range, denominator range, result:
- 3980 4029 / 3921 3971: 1.81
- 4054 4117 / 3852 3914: 1.71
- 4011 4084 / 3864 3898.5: 1.77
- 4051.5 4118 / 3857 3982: 1.72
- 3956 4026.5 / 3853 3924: 1.39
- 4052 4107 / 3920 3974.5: 1.85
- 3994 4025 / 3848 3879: 1.91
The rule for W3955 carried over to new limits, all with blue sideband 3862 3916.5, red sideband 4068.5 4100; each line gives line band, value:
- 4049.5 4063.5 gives 0.05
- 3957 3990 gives 0.23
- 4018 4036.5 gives -0.15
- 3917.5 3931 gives 0.26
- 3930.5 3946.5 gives 0.49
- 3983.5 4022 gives -0.13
